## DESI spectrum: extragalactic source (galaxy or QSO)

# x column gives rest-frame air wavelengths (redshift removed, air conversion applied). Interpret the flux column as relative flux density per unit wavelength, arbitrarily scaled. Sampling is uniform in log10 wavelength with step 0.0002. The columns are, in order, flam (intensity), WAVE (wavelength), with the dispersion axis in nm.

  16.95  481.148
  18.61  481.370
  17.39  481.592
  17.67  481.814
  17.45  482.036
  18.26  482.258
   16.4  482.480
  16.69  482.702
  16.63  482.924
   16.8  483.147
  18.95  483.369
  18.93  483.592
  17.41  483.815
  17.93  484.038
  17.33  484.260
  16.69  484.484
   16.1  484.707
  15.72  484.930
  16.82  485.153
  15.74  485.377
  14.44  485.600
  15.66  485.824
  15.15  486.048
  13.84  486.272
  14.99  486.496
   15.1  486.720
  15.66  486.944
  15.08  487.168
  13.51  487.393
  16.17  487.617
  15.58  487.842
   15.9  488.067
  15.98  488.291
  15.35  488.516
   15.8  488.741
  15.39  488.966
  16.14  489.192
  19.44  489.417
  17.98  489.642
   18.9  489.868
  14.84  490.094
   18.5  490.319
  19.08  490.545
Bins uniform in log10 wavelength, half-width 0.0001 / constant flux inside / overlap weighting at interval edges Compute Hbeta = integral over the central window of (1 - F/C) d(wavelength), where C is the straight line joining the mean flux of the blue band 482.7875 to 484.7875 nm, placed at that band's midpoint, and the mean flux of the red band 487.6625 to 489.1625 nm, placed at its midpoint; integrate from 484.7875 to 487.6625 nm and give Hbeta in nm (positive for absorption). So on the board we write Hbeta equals 0.23 nm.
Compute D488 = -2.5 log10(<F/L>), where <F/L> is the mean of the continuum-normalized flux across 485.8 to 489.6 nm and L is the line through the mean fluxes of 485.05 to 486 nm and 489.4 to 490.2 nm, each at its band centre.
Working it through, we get 0.07 mag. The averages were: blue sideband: 15.6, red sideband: 17.6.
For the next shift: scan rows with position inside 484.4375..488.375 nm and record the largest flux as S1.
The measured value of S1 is 16.82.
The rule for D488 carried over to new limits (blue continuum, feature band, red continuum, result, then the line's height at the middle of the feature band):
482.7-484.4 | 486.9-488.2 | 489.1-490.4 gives 0.15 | 17.6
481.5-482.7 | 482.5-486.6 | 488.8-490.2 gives 0.05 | 17.3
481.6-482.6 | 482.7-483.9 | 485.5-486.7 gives -0.06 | 16.7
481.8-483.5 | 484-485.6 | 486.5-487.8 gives -0.01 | 16.3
